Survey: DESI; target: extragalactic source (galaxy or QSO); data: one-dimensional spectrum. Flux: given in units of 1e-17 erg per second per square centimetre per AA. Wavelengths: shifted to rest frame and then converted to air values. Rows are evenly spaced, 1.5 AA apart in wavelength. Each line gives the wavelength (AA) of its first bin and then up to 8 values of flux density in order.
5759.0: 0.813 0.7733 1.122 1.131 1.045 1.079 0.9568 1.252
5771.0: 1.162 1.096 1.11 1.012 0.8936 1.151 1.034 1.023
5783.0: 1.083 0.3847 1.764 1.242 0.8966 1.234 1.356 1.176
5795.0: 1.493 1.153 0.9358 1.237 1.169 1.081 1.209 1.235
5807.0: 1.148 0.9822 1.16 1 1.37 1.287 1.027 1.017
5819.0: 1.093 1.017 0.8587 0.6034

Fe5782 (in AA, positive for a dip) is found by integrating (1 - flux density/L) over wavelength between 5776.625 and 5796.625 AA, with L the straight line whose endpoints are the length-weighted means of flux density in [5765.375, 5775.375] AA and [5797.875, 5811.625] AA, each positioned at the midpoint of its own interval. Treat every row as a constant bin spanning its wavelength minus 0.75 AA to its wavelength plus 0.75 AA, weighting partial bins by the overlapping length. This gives -0.43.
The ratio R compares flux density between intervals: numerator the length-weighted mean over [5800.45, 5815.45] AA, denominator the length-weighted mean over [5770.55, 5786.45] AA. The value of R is 1.1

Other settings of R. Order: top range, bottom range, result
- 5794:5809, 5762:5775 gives 1.06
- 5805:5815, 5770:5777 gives 1.08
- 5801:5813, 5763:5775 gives 1.03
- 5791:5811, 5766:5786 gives 1.13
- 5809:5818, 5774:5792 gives 1.06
